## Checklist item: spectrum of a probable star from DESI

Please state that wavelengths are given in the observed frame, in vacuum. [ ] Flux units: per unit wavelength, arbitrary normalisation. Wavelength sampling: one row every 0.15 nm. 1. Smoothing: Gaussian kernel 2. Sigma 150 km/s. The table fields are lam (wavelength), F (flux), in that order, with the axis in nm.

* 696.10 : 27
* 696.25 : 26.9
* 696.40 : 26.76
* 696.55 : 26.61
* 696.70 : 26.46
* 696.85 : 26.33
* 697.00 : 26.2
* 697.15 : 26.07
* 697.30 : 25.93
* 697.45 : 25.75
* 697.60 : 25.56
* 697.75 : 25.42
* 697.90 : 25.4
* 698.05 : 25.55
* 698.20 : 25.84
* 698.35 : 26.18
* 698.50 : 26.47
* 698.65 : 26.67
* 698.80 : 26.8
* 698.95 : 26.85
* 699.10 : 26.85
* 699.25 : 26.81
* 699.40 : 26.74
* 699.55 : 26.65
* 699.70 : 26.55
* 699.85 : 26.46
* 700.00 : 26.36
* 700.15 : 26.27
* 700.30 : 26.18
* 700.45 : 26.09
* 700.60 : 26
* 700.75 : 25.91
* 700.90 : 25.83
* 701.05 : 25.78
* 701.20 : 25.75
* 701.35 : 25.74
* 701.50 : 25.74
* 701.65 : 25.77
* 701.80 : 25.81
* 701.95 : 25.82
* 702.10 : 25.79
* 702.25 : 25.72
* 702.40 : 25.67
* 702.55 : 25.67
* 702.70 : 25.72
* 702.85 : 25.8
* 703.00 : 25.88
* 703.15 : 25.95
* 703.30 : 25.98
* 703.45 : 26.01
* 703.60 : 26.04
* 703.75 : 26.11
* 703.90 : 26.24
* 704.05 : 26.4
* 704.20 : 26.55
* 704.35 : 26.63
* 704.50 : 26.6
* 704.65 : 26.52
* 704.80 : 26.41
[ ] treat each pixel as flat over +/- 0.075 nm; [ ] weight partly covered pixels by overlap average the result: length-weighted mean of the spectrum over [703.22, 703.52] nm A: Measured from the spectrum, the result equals 26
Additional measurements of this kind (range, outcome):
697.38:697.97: 25.5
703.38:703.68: 26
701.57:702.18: 25.8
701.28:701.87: 25.8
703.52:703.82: 26.1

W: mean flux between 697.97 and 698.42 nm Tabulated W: 25.8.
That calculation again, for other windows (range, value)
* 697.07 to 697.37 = 26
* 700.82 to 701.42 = 25.8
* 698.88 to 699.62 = 26.8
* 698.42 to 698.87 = 26.6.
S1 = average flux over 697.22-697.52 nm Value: 25.8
